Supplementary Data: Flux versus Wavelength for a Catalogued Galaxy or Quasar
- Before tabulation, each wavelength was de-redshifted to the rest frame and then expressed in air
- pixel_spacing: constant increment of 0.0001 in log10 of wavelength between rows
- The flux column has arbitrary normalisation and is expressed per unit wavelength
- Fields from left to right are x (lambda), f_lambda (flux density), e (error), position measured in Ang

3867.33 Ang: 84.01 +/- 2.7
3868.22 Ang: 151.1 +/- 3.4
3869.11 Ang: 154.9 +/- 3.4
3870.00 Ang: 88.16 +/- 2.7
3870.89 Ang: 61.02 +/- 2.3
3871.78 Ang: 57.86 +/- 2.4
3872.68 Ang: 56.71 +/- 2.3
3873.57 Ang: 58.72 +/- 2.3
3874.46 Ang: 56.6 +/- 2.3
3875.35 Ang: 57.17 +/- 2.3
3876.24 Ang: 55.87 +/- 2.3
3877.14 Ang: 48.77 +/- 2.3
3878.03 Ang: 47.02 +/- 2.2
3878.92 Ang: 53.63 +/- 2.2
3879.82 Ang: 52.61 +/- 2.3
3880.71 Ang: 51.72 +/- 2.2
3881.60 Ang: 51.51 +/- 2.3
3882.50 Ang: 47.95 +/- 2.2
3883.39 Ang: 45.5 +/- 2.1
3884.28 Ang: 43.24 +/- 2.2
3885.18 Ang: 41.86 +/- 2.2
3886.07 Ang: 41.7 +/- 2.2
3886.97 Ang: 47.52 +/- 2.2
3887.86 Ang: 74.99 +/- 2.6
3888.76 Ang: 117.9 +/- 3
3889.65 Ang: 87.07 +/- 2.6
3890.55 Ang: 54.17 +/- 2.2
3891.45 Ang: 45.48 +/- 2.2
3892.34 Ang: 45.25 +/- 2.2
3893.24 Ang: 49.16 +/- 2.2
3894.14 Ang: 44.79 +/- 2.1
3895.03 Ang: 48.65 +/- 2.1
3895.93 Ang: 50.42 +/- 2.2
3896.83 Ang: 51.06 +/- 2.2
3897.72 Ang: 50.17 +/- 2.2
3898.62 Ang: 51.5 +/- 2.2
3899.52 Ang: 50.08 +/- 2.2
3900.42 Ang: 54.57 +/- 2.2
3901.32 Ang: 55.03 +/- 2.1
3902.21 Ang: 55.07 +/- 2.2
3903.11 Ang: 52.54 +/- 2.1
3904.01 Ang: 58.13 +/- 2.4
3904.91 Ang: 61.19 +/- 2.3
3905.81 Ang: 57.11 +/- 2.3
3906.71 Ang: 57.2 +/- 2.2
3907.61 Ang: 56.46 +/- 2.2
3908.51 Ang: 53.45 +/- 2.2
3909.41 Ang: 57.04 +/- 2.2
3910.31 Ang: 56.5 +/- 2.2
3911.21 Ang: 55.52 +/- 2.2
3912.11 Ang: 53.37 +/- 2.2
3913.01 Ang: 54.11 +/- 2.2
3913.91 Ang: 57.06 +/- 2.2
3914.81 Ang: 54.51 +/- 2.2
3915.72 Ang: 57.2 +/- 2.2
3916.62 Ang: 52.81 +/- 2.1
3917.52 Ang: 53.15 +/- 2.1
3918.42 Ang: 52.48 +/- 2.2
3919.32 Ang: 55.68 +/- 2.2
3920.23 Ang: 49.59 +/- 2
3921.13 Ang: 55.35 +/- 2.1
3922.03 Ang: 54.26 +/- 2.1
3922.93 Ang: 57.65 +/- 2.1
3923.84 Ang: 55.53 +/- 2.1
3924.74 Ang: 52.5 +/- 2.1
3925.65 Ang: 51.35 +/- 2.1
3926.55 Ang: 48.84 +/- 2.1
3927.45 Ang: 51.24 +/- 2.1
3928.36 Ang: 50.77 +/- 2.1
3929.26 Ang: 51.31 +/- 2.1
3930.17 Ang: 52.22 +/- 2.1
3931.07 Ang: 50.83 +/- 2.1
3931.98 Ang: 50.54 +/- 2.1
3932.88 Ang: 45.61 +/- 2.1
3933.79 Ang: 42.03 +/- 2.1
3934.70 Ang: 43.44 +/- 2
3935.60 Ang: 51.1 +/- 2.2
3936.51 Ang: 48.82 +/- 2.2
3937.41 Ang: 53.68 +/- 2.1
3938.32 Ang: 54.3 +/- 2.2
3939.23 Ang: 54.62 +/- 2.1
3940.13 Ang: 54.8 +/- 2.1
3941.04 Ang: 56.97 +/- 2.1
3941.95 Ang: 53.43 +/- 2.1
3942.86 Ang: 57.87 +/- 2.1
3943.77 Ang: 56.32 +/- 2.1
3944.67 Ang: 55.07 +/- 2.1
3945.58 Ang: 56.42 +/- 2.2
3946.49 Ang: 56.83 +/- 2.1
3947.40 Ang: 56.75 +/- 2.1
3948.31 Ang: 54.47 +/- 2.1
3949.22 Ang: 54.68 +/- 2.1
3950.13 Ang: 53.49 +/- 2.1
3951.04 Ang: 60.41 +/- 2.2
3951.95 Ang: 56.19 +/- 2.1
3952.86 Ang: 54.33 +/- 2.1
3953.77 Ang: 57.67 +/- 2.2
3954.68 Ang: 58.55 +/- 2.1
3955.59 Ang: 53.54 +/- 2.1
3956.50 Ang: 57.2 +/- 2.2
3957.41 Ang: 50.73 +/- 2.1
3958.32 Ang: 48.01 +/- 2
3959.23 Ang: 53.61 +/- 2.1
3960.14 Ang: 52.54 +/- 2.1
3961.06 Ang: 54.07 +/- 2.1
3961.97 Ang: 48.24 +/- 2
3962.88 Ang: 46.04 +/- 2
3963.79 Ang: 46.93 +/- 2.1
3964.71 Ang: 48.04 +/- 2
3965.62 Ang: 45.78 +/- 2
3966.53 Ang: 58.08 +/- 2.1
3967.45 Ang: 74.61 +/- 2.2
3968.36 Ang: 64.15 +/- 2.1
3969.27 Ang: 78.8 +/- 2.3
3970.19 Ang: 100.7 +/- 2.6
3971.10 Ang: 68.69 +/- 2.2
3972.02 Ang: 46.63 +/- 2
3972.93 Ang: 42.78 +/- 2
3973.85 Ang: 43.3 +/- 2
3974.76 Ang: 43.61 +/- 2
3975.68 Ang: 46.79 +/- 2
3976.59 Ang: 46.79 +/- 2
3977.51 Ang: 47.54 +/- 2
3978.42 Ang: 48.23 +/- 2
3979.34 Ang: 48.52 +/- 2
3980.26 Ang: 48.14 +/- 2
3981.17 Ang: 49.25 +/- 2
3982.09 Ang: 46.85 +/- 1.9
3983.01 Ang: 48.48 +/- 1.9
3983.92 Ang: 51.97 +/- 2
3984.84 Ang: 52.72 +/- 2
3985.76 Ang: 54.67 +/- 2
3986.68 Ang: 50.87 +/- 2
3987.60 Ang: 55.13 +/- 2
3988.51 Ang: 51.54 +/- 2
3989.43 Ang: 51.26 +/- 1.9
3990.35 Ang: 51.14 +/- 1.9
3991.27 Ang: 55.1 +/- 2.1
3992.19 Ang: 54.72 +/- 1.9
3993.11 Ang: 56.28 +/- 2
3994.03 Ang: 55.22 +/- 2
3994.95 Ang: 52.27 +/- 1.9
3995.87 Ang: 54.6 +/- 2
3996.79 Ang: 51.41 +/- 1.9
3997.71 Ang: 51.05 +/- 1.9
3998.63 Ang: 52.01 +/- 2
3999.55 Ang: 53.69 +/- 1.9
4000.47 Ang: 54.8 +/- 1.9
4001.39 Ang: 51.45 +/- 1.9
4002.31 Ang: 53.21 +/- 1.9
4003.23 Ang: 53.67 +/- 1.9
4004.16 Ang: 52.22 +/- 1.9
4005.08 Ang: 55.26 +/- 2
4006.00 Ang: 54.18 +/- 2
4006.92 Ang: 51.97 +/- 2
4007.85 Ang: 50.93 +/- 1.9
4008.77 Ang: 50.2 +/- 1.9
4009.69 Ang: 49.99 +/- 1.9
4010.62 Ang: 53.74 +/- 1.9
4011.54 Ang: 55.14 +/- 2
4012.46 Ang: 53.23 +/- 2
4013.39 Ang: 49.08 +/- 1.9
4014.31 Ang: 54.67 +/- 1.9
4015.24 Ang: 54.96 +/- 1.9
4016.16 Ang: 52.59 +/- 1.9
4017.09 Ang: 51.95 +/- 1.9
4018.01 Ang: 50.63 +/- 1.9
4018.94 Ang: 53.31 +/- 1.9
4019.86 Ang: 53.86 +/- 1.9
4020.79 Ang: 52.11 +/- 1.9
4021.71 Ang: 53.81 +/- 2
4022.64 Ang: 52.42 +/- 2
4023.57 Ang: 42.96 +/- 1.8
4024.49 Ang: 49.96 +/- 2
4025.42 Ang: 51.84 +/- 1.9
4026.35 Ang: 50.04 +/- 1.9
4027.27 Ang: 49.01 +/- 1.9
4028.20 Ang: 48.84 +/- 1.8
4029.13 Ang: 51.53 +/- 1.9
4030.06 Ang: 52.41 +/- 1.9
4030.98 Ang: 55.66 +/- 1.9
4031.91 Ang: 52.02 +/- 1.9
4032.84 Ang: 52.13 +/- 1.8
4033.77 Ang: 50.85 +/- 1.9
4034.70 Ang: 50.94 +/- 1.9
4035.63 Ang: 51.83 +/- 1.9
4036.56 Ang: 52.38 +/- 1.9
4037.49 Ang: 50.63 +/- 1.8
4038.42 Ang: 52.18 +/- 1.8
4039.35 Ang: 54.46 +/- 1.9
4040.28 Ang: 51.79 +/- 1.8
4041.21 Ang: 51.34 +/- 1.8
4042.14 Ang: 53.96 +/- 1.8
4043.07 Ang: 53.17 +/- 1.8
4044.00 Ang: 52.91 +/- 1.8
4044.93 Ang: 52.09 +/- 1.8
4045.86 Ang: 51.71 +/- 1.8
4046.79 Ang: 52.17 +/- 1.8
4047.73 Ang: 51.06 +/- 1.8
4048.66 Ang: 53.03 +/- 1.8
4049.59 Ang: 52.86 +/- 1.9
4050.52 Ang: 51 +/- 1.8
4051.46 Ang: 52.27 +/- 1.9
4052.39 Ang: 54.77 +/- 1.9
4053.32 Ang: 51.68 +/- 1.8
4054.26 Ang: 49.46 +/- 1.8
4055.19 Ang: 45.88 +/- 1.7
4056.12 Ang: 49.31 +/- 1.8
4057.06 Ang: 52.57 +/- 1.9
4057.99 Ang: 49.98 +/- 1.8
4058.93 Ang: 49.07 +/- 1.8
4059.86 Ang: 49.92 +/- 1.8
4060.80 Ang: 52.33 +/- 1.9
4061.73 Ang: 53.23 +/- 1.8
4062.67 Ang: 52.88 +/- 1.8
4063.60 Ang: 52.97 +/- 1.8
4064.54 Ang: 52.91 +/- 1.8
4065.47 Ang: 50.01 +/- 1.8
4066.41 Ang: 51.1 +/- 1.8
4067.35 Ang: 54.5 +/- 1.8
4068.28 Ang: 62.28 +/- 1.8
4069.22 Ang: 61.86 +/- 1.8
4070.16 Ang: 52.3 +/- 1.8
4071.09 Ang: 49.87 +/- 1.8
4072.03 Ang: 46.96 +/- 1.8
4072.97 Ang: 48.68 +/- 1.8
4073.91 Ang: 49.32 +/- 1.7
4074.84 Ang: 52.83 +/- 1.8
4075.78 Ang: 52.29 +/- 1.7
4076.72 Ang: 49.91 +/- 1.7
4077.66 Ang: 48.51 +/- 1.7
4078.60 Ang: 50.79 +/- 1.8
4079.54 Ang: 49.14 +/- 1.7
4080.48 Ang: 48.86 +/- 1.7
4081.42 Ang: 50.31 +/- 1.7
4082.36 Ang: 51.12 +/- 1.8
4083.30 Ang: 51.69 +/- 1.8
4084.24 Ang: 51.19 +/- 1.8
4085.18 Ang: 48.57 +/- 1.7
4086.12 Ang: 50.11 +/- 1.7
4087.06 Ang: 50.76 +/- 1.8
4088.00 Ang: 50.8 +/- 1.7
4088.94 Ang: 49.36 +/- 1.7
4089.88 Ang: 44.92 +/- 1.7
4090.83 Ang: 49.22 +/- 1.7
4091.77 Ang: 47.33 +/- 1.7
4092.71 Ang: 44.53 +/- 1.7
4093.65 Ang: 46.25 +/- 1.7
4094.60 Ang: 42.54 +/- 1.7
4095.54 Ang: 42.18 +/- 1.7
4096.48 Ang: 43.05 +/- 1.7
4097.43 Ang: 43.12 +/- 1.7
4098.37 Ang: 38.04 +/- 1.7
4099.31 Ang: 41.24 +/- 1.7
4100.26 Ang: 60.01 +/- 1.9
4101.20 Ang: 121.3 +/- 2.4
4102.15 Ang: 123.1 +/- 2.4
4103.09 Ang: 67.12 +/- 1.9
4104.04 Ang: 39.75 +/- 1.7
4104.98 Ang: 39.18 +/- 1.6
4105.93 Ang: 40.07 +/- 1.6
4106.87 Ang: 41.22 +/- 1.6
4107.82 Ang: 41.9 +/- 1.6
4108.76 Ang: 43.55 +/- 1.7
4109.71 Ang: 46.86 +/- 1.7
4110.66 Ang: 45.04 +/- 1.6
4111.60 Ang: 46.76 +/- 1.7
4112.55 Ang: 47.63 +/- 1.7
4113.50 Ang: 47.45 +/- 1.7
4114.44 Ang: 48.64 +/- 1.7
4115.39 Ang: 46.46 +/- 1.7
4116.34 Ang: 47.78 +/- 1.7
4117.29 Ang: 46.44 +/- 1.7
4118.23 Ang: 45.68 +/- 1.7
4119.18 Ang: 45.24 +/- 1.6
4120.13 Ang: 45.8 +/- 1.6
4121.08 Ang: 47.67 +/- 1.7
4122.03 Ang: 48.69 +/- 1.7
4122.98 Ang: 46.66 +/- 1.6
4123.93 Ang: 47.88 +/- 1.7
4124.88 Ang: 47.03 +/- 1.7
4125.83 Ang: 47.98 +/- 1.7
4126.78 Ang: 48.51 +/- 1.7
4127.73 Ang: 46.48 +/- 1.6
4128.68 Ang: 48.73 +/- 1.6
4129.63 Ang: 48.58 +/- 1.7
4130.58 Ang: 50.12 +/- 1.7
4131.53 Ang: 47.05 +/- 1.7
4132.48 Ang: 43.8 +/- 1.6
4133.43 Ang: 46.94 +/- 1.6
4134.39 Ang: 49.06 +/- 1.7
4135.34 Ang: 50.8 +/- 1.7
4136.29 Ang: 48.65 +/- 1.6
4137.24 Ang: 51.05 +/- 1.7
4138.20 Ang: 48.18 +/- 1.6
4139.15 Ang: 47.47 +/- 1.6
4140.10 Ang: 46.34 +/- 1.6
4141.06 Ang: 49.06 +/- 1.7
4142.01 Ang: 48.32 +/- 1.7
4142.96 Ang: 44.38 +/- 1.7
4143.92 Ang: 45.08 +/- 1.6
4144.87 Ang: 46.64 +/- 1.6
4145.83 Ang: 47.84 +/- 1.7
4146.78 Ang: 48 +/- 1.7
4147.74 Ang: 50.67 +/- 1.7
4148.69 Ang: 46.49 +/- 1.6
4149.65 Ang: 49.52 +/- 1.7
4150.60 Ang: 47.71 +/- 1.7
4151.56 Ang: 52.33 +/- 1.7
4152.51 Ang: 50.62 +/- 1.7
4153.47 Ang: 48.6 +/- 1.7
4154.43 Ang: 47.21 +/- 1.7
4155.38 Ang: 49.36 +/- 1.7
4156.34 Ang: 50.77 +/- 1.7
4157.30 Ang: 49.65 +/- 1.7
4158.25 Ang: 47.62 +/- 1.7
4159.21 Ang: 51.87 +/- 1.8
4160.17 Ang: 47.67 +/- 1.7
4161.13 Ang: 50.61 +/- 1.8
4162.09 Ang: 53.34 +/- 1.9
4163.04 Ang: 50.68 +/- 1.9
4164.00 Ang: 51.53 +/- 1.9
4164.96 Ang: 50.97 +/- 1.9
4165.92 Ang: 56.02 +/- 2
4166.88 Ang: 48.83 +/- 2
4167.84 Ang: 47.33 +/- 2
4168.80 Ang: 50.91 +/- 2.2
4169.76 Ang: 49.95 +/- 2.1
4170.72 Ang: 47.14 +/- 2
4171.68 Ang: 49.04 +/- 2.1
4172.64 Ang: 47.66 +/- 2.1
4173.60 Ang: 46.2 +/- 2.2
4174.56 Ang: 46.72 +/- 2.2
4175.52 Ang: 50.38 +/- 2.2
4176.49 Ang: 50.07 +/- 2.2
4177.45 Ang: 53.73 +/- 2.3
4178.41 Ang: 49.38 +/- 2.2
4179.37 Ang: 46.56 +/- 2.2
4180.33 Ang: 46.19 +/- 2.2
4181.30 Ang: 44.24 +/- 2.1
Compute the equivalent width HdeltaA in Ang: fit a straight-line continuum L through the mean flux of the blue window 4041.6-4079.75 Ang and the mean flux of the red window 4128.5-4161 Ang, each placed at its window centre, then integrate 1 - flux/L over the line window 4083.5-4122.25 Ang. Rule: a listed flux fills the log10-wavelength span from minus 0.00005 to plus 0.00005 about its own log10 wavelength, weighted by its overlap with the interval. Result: 0.0 Ang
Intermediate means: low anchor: 51.8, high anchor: 48.4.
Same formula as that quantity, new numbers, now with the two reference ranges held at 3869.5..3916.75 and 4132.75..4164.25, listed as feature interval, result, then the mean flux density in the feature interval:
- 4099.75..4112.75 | -2.0 Ang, 57.5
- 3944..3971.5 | -1.8 Ang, 57.5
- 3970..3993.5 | 0.7 Ang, 51.8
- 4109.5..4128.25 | 1.0 Ang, 47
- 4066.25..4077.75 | -0.4 Ang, 52.5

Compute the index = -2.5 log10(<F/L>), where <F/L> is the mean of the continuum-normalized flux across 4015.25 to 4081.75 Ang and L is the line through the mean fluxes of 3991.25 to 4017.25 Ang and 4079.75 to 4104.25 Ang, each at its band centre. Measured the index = 0.04 mag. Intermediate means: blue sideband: 53.1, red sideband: 53.8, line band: 51.7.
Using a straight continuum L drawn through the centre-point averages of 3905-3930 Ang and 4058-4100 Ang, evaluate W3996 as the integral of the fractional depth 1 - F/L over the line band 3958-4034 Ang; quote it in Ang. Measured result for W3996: -1.2 Ang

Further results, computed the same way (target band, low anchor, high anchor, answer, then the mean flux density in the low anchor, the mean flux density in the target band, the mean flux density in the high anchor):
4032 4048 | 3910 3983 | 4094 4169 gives -0.2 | 53.6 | 52.1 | 49.5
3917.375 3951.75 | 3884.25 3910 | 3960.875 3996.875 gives 1.1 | 55.8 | 53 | 53.5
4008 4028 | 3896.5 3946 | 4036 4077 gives 0.3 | 53.5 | 51.7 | 52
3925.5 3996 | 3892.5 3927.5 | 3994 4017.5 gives -0.2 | 53.6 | 53.3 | 52.8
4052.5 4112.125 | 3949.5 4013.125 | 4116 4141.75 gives -2.2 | 53.5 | 51.3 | 47.7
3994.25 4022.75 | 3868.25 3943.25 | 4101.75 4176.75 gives 0.1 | 56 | 52.8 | 48.9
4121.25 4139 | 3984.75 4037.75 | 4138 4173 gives 0.6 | 52.3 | 48.1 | 49.1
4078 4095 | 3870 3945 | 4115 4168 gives 0.4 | 54.1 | 48.8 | 48.5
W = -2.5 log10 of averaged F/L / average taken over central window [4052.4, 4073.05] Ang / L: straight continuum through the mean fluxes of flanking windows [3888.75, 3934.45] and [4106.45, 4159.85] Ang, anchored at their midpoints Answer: -0.05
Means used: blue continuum 53.9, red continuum 47.6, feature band 51.9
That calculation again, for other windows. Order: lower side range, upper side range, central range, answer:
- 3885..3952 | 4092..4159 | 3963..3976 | -0.09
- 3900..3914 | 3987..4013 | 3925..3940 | 0.10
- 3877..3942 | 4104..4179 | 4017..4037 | -0.01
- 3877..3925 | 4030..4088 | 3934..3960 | -0.01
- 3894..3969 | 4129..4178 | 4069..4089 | 0.00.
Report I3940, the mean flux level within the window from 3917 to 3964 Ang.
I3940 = 53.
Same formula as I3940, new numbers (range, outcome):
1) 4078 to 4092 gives 49.6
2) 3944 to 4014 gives 53.6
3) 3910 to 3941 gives 52.5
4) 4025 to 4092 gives 51.4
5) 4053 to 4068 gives 51.3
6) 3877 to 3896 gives 54.3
